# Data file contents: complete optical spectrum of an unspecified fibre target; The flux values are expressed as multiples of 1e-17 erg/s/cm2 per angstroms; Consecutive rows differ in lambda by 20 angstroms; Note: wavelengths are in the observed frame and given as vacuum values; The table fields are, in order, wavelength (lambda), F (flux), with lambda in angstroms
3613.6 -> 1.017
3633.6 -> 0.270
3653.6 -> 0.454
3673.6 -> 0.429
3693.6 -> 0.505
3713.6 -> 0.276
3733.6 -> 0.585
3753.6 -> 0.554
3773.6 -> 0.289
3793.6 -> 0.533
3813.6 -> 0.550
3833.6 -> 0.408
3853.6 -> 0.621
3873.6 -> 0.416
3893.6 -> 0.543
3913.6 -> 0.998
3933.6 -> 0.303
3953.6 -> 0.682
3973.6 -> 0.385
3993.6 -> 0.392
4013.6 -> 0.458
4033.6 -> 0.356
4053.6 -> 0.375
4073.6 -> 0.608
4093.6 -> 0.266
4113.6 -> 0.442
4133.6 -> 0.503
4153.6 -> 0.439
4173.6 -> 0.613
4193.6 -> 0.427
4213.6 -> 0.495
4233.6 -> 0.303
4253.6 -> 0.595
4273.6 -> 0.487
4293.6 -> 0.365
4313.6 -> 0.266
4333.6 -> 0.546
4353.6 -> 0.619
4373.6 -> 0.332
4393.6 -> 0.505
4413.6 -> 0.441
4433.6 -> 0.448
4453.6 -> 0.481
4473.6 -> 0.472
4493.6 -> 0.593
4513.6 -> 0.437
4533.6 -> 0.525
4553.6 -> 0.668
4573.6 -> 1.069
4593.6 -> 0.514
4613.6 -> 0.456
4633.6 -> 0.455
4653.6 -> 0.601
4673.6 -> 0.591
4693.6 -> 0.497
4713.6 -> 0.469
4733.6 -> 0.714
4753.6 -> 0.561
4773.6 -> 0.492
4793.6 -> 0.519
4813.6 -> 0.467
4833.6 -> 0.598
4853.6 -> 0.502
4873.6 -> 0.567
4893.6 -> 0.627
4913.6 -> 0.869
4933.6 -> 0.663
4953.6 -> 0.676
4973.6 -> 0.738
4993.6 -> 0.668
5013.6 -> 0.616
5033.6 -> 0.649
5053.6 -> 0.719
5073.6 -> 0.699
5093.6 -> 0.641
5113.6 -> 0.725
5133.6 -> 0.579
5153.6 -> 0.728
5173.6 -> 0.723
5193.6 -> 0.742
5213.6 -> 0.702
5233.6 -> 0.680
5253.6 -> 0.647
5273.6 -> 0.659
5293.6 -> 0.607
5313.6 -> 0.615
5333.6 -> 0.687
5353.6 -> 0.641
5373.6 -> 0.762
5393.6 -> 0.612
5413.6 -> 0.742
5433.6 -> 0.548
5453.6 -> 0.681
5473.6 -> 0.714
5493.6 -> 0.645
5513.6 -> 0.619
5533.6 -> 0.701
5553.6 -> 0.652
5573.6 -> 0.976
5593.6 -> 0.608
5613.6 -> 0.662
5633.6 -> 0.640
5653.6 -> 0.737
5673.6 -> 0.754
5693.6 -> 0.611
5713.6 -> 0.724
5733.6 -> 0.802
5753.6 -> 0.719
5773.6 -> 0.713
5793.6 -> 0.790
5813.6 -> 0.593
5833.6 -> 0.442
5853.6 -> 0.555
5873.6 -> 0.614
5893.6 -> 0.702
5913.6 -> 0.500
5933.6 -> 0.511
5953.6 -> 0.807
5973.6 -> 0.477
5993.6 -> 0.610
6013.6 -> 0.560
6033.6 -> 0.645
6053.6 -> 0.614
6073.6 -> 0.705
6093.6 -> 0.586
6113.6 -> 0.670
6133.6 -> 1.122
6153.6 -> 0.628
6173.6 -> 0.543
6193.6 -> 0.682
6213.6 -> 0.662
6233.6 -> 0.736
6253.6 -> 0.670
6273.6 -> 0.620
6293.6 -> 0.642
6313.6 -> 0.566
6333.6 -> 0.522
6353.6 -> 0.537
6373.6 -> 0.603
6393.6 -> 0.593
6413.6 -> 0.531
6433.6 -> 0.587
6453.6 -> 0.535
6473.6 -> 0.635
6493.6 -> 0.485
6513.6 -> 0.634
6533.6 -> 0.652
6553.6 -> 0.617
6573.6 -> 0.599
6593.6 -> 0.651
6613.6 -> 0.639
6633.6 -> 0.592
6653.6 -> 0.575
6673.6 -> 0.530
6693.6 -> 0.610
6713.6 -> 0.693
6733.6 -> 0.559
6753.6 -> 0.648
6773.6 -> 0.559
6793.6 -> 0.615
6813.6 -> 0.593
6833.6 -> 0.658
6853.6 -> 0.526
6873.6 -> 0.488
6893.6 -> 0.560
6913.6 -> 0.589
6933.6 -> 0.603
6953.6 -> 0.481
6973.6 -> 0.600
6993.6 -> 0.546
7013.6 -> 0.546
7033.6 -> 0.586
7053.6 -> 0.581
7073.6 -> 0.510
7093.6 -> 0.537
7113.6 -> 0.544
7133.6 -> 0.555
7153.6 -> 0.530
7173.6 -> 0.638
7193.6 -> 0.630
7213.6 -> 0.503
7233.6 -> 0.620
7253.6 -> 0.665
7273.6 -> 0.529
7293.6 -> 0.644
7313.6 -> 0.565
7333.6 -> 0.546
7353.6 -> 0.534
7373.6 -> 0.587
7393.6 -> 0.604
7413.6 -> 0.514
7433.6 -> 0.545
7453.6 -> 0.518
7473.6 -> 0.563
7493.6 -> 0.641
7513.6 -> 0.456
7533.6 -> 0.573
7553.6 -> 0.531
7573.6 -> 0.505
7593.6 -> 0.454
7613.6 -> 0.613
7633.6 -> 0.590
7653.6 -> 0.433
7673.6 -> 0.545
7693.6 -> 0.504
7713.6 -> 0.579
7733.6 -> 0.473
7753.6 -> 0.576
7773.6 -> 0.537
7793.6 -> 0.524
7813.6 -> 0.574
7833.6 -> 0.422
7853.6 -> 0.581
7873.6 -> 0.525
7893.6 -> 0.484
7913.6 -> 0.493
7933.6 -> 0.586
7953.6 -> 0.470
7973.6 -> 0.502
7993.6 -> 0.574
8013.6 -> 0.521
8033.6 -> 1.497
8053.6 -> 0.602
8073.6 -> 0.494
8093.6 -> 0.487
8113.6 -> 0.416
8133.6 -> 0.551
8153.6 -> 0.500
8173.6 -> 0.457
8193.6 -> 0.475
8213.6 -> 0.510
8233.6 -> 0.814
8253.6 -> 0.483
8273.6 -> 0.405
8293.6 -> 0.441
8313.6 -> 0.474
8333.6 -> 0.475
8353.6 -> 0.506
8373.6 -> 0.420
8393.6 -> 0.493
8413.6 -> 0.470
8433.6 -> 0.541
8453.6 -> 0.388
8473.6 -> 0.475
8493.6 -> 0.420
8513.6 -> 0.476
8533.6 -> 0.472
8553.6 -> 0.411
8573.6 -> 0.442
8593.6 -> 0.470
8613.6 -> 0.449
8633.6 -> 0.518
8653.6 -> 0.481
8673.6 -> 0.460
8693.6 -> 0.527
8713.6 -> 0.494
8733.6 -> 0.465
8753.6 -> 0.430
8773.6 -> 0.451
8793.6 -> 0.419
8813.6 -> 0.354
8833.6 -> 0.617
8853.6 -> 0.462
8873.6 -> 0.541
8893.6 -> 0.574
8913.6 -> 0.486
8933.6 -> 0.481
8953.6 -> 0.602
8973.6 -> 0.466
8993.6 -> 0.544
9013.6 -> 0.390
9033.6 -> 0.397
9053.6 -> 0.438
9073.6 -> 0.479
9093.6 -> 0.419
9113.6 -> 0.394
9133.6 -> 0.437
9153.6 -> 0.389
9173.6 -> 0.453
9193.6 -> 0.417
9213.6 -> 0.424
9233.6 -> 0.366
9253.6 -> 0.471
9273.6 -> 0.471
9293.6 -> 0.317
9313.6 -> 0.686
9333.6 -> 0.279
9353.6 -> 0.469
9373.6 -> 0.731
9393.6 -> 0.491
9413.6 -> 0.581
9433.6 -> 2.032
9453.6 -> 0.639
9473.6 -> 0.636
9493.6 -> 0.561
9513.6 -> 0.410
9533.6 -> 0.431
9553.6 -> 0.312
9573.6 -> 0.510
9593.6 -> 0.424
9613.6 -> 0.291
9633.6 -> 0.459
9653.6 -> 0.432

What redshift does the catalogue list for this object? 0.224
